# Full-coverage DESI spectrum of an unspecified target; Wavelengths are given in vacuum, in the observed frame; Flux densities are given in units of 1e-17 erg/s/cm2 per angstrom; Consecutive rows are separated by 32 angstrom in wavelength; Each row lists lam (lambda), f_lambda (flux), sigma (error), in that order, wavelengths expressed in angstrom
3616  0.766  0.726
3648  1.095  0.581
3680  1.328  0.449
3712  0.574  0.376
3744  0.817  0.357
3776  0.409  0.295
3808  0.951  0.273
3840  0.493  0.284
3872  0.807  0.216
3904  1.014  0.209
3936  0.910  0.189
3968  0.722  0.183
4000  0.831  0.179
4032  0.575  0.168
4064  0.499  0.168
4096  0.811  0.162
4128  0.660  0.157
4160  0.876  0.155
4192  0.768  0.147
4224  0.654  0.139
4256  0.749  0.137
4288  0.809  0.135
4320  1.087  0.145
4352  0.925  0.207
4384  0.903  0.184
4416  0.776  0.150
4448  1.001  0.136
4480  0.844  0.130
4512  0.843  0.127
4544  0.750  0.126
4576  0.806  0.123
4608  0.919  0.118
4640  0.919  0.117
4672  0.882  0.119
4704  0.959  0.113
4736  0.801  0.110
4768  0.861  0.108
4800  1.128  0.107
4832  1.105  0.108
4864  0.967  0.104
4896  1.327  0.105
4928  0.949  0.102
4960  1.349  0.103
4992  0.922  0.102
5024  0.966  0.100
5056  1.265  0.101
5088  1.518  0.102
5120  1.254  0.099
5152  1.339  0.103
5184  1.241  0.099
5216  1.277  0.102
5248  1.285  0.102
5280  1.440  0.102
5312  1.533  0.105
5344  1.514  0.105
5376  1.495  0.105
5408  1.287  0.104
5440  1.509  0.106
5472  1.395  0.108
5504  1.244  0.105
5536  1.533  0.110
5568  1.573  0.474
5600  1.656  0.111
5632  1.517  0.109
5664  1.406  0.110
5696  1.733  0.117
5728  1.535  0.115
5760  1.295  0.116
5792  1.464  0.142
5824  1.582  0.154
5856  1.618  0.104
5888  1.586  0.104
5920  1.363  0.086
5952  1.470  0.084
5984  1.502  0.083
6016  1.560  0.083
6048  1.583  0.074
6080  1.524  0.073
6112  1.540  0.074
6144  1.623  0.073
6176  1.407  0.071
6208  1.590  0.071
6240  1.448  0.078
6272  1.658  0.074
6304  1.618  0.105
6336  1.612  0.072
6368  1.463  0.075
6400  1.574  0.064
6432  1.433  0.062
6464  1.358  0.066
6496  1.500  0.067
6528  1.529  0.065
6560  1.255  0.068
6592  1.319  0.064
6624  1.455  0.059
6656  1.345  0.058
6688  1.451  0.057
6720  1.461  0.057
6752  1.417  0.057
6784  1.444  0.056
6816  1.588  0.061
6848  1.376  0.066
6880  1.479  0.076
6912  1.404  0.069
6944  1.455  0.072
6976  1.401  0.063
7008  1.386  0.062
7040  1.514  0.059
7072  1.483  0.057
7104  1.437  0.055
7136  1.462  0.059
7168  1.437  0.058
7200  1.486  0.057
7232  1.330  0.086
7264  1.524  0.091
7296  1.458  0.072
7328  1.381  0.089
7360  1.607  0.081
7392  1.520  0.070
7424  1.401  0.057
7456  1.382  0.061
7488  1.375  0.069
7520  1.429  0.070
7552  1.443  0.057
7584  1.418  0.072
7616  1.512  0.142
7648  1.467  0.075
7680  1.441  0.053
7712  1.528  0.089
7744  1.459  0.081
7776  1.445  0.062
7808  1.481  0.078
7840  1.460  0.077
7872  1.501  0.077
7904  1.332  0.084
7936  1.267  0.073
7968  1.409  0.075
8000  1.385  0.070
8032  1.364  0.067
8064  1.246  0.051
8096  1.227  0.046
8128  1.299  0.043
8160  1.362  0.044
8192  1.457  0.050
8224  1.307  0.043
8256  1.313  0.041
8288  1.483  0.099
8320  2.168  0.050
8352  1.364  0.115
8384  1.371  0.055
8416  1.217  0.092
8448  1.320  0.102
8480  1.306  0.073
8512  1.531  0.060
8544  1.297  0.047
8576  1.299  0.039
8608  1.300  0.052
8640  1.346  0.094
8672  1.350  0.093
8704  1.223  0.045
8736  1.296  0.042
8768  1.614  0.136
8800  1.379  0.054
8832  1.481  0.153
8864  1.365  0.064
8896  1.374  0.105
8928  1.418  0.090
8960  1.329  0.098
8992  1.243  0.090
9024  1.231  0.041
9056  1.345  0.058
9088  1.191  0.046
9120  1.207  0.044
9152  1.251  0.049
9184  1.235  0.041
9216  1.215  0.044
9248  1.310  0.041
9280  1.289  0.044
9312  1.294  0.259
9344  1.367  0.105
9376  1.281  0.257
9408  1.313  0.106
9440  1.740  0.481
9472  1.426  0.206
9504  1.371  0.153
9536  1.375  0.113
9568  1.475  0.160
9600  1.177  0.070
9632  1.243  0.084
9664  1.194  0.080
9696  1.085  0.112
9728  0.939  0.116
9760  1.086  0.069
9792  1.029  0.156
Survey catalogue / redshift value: 0.27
